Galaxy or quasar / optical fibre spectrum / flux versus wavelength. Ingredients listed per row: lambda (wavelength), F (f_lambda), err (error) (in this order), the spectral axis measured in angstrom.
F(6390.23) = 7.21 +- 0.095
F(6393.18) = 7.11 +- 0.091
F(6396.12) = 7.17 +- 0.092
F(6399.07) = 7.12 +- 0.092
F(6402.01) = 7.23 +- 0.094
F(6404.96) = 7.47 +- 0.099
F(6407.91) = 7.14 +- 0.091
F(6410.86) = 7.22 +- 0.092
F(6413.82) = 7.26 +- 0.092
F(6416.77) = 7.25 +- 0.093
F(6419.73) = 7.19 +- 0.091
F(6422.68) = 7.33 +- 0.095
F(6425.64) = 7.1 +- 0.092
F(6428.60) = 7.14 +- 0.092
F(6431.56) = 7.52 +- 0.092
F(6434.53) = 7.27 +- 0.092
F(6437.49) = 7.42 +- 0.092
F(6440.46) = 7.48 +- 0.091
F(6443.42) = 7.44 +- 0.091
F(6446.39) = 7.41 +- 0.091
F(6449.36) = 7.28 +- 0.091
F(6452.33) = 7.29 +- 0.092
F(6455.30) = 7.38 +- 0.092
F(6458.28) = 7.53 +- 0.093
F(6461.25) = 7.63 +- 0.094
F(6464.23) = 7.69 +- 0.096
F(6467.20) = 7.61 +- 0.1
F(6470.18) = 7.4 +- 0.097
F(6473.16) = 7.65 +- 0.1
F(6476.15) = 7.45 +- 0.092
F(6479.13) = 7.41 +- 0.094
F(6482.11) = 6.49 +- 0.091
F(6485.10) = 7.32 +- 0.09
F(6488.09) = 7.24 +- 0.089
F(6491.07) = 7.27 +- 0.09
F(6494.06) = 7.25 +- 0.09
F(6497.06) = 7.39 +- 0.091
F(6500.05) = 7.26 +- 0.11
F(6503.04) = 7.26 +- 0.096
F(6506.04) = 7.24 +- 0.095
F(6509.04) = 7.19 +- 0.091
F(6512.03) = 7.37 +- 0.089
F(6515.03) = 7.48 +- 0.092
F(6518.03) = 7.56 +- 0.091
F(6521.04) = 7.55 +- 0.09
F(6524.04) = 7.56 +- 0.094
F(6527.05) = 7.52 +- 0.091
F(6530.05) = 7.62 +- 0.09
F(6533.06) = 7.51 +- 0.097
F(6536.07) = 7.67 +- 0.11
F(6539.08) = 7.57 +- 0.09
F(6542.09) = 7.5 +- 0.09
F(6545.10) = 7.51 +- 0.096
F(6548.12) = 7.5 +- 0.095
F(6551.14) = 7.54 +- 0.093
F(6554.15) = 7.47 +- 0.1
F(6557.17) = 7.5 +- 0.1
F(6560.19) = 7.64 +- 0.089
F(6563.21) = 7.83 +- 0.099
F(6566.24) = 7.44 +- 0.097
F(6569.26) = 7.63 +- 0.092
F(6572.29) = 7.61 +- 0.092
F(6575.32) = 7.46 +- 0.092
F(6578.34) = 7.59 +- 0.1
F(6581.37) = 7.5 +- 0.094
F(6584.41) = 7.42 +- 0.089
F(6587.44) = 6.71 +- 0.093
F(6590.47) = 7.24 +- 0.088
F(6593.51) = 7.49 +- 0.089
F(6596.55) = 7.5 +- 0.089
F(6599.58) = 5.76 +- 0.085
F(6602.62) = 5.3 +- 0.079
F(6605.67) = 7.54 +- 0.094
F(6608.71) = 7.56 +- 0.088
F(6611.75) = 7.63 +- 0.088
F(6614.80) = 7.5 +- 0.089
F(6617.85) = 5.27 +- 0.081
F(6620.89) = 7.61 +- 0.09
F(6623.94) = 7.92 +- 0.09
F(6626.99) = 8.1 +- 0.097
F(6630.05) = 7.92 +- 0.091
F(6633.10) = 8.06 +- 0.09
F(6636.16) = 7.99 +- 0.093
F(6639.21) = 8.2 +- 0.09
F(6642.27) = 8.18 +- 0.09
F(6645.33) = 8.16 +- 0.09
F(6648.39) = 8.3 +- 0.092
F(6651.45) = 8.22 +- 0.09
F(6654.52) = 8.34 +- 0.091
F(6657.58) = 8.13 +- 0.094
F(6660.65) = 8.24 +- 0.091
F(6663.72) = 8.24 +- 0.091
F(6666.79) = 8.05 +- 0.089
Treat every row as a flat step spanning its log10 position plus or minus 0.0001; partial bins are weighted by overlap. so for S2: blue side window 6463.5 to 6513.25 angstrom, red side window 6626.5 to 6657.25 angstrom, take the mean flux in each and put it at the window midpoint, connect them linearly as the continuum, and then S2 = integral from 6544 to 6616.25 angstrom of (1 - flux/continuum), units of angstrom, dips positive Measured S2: 4.5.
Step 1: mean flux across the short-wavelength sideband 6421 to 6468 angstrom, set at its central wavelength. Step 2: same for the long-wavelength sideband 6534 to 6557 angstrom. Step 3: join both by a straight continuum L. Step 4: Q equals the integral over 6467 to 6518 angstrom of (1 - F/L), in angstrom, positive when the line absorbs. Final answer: 1.1 angstrom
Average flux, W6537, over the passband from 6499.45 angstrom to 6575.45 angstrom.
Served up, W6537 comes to 7.5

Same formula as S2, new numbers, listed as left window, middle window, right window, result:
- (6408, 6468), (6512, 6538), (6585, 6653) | -0.5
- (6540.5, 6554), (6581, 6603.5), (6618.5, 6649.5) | 2.5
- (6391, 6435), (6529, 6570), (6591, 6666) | -0.4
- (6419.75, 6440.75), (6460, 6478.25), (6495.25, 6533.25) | -0.5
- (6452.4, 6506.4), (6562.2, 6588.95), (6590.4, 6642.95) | -0.3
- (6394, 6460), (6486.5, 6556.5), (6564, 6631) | -1.5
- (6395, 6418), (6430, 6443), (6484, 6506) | -0.3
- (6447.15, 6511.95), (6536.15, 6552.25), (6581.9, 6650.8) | -0.3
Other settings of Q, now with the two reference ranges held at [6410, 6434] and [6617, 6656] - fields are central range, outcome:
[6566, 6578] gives 0.3 angstrom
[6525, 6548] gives 0.2 angstrom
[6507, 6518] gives 0.2 angstrom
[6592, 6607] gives 2.1 angstrom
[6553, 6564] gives 0.1 angstrom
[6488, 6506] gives 0.5 angstrom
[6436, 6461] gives -0.3 angstrom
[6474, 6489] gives 0.5 angstrom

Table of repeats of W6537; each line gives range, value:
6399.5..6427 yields 7.24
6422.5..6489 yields 7.37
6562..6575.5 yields 7.6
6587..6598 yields 7.28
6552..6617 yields 7.28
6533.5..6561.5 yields 7.54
